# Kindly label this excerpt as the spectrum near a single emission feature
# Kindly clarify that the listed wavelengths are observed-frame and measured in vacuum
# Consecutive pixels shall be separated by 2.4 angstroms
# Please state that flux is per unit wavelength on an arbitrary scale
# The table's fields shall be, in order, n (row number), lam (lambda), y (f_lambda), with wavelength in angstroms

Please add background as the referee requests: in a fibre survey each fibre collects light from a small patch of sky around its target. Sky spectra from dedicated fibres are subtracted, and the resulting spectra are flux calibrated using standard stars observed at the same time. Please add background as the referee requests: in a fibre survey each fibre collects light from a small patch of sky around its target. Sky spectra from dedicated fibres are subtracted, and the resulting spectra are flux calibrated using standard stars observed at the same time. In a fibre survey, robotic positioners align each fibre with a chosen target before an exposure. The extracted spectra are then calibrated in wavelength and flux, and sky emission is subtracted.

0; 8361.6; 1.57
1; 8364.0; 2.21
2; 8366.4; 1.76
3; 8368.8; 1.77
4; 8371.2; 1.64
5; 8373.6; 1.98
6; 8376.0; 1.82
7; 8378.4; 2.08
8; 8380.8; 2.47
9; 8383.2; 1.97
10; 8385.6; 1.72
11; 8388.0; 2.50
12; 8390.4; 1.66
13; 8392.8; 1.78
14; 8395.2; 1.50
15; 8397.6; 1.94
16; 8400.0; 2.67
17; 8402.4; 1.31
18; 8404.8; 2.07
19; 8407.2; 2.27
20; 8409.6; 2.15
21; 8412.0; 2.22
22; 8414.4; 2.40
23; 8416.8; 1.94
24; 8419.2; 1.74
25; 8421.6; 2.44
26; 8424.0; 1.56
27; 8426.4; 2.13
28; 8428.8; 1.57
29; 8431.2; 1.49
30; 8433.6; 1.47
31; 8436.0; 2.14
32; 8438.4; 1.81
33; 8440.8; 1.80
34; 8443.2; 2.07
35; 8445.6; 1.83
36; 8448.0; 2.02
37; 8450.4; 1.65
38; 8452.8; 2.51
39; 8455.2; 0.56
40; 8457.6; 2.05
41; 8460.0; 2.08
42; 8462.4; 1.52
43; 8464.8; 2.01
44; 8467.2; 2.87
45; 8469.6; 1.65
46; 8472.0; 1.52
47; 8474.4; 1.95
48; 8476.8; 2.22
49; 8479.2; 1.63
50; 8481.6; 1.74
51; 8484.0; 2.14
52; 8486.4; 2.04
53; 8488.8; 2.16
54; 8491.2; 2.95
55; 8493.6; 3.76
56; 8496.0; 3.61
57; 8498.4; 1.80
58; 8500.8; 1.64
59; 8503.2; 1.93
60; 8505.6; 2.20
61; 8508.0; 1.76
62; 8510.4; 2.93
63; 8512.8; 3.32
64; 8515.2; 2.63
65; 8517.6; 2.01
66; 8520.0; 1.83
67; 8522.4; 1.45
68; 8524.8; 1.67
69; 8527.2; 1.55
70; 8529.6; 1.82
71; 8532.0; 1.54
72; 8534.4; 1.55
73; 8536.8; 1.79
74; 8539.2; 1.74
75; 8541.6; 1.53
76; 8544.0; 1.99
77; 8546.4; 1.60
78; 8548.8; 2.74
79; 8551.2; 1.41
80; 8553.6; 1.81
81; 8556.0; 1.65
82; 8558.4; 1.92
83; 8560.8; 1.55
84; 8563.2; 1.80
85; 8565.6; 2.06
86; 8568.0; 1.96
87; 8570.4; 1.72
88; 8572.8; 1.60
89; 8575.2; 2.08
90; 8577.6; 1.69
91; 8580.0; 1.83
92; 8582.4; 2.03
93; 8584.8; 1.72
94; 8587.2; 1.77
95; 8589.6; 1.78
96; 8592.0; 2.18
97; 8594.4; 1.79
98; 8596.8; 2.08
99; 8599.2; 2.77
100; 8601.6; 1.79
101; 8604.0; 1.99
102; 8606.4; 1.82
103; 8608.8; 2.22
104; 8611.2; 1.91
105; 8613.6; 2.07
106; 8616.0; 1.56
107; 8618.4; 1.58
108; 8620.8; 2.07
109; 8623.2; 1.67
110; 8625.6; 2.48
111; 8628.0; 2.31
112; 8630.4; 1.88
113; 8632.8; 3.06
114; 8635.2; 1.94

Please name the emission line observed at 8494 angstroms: [S II]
